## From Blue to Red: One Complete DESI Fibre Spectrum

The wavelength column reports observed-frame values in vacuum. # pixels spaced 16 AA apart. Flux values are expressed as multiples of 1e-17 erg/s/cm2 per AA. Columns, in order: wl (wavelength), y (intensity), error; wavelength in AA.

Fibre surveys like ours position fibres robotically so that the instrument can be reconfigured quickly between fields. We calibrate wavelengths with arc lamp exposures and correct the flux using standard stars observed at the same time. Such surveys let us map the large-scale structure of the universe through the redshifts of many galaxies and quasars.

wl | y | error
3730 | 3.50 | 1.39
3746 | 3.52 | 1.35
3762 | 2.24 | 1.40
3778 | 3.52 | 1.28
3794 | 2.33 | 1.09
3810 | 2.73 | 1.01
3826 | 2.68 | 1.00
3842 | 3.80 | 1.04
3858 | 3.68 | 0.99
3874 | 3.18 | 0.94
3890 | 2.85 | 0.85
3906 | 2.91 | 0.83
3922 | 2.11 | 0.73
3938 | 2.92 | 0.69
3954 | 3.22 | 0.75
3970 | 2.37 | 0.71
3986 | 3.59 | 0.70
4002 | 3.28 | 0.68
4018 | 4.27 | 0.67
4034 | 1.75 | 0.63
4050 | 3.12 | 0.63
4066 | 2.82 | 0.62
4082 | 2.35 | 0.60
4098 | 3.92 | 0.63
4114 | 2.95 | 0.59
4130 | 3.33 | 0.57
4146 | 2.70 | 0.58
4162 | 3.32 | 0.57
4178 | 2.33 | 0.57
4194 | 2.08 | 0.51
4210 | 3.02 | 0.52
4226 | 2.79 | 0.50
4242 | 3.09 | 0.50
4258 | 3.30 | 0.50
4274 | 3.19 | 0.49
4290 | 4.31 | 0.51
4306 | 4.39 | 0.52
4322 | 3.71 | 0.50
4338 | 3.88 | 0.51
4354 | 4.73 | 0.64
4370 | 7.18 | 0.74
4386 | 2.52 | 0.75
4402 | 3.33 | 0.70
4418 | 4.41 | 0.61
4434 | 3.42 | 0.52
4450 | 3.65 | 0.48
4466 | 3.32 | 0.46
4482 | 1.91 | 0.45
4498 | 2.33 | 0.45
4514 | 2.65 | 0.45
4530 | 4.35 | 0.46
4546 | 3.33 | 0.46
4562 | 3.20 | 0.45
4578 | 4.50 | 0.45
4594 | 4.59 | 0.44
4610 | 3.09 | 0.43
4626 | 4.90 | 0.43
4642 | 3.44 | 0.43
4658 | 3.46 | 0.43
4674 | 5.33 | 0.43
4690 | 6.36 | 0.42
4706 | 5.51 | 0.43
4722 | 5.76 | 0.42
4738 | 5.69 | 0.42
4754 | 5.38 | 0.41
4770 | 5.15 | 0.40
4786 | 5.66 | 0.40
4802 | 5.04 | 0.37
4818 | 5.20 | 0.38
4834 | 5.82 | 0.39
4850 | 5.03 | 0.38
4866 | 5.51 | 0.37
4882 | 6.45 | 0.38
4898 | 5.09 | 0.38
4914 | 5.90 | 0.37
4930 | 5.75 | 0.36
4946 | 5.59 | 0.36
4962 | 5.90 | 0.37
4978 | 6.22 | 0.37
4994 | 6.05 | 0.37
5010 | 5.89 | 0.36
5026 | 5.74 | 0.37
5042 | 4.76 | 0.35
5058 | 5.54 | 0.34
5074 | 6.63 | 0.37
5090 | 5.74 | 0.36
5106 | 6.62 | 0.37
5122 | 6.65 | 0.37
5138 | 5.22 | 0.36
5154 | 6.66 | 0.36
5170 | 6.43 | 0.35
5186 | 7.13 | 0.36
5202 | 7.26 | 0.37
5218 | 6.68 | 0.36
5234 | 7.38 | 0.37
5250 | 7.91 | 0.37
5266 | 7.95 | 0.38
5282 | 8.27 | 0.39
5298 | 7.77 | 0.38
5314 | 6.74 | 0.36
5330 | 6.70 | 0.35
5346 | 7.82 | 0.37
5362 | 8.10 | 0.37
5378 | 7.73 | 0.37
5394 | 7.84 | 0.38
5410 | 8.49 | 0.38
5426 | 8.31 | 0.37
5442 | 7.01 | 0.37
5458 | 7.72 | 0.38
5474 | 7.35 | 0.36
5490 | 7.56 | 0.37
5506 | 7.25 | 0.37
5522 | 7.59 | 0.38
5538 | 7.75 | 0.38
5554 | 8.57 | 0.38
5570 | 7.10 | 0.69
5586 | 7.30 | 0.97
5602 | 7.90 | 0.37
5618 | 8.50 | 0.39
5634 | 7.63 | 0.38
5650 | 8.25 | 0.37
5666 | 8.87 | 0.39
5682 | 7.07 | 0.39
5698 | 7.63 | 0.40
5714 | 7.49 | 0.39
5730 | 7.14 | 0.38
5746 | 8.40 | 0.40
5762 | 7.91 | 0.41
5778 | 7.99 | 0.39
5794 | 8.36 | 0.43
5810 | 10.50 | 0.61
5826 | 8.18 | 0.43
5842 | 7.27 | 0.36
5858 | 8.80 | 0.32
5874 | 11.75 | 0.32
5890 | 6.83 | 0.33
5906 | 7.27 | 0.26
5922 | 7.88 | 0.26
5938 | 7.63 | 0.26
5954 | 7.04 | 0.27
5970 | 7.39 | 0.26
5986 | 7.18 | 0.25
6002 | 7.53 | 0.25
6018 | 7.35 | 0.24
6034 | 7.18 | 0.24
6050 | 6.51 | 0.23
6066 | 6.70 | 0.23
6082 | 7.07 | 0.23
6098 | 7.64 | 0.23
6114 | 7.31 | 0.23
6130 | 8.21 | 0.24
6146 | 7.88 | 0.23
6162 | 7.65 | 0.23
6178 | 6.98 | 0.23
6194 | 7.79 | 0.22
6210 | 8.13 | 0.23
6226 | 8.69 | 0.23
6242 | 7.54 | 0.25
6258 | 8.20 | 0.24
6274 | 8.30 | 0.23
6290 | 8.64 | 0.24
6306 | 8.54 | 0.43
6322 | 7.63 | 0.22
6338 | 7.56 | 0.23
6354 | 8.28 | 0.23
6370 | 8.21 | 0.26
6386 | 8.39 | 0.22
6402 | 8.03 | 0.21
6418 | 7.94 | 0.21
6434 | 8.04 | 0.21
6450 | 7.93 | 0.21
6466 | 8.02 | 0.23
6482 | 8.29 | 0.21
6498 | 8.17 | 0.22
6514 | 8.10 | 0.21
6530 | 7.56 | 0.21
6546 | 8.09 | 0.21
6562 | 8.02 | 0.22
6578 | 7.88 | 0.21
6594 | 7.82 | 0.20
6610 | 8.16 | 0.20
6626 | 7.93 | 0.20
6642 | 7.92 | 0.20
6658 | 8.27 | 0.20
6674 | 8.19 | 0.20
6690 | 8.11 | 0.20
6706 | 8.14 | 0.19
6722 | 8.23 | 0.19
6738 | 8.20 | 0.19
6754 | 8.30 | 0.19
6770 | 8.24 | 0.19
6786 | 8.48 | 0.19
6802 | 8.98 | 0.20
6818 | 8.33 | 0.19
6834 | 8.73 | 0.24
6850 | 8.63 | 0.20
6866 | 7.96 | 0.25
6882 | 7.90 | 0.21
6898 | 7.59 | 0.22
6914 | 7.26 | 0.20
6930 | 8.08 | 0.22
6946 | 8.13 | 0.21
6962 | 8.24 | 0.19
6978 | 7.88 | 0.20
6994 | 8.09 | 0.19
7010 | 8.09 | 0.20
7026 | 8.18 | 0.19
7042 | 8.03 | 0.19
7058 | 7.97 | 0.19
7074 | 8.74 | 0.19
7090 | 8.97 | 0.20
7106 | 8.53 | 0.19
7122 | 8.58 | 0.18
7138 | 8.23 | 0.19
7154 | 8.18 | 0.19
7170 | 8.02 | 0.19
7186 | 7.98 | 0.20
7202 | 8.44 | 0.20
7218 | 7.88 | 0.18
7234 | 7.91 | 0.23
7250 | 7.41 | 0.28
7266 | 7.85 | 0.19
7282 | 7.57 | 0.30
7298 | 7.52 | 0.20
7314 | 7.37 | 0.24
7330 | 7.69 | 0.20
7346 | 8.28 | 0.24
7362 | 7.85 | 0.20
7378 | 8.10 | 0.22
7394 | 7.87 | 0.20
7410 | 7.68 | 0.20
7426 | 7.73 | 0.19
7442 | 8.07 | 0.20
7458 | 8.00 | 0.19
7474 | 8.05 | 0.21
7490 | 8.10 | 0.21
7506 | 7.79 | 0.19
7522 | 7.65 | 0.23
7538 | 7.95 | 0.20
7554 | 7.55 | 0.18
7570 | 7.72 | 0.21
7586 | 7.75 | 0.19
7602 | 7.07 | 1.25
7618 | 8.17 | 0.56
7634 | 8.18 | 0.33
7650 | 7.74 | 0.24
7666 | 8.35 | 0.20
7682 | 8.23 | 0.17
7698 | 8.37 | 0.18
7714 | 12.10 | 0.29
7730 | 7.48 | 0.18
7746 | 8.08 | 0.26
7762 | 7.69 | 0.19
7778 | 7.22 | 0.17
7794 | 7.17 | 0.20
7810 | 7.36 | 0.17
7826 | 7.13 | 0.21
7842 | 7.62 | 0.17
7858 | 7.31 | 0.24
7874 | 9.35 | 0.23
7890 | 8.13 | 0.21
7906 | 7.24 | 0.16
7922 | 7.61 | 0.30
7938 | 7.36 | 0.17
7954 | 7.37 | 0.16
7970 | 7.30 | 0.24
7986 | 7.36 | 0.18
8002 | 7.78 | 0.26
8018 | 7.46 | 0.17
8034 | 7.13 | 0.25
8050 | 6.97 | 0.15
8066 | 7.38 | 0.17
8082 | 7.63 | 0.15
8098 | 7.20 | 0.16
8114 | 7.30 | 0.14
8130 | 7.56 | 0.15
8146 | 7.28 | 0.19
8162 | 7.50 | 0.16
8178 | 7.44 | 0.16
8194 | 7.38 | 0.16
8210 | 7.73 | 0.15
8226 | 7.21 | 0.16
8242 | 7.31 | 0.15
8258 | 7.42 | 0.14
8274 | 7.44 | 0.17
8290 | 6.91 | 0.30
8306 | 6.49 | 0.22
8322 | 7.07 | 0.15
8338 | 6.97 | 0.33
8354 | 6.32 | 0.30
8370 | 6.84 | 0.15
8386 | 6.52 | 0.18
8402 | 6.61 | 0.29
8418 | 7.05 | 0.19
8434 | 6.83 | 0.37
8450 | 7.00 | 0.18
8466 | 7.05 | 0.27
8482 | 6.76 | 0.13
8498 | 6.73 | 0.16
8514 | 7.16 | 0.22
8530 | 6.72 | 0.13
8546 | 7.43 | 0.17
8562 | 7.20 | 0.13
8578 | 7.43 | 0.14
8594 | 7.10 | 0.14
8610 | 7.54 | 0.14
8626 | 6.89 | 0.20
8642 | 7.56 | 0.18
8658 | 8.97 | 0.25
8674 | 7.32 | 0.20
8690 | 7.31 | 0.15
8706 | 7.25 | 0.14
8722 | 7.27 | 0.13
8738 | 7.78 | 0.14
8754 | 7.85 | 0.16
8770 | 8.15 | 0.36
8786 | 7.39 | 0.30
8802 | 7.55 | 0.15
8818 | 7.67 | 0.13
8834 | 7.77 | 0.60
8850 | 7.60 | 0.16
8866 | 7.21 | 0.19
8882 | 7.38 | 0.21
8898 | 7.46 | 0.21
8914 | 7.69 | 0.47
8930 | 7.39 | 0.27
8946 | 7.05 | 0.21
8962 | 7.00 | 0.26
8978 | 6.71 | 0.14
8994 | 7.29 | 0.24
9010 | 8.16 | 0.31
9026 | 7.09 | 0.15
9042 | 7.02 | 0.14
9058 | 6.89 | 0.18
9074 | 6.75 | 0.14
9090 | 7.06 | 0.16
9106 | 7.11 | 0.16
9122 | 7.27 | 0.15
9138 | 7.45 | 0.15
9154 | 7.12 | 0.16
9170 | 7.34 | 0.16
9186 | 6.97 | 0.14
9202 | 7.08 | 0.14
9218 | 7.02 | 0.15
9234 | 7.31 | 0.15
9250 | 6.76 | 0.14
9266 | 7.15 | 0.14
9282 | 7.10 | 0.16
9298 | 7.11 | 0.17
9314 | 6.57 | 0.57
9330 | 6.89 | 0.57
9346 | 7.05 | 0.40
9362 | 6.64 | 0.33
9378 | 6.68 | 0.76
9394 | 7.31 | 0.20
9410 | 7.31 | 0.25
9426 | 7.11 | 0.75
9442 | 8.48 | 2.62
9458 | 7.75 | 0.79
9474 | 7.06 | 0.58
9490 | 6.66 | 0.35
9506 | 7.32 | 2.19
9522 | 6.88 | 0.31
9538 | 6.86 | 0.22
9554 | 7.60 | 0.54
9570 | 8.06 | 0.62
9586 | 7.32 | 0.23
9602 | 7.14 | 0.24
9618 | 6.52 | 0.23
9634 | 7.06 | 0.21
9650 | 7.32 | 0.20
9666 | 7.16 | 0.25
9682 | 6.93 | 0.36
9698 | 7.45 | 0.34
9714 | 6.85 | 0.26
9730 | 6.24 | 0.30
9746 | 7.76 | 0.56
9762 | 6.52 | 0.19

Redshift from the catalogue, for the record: 0.17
